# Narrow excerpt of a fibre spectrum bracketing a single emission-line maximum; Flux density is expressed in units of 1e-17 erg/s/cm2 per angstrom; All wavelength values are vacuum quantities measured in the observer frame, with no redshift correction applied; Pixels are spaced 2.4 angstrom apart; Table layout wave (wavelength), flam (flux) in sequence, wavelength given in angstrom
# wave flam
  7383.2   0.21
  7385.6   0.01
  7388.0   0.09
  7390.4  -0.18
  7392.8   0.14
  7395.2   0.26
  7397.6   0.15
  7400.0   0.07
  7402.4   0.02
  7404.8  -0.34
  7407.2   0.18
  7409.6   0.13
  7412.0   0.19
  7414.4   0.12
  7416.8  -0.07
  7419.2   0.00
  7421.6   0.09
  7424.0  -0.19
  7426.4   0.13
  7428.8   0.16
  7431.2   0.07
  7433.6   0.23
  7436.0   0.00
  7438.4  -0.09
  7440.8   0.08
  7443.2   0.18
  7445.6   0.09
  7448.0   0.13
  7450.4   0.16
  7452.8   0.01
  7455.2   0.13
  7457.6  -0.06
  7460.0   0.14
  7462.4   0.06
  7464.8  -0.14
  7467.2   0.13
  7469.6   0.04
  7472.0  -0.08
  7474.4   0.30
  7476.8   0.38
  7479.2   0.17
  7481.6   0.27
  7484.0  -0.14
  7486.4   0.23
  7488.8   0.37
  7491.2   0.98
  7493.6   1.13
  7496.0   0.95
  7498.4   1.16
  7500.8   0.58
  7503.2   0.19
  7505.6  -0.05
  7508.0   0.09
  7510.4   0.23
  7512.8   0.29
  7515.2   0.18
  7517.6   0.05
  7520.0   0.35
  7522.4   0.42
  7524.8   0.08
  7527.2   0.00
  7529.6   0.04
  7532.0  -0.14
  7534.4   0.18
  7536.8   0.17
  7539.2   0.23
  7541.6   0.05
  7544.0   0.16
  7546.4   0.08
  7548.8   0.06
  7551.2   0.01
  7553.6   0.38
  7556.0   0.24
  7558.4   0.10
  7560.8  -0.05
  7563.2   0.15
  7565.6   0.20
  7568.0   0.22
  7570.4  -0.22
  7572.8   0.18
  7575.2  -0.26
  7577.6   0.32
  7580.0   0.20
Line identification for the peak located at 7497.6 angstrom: [O II]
